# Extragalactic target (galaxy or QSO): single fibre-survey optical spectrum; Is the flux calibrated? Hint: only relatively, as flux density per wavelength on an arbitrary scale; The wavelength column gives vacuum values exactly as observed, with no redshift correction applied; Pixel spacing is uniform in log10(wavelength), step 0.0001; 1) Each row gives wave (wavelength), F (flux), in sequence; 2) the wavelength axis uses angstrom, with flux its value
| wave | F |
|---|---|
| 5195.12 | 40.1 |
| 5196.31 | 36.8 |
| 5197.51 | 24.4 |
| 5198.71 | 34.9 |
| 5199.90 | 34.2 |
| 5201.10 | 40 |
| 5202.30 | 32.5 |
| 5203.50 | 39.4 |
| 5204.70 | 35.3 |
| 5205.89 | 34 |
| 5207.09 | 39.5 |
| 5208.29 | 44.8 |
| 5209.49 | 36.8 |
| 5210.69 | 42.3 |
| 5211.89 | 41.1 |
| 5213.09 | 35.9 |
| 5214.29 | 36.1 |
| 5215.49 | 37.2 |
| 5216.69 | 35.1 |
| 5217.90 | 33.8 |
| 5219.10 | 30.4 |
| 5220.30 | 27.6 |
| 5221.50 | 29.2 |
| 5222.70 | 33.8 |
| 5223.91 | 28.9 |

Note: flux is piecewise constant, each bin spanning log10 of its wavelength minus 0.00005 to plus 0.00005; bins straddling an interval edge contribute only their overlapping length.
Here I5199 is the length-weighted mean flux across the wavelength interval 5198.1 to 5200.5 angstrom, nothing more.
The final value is 34.6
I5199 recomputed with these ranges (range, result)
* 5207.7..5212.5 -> 41.2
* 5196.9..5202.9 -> 33.2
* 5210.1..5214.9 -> 38.9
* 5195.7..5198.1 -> 30.7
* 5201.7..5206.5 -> 35.3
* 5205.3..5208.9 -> 39.4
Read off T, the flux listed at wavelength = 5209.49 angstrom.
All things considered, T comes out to 36.8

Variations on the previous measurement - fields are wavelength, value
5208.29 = 44.8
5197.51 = 24.4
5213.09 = 35.9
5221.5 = 29.2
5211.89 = 41.1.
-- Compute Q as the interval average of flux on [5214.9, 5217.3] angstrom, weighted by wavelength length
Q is 36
